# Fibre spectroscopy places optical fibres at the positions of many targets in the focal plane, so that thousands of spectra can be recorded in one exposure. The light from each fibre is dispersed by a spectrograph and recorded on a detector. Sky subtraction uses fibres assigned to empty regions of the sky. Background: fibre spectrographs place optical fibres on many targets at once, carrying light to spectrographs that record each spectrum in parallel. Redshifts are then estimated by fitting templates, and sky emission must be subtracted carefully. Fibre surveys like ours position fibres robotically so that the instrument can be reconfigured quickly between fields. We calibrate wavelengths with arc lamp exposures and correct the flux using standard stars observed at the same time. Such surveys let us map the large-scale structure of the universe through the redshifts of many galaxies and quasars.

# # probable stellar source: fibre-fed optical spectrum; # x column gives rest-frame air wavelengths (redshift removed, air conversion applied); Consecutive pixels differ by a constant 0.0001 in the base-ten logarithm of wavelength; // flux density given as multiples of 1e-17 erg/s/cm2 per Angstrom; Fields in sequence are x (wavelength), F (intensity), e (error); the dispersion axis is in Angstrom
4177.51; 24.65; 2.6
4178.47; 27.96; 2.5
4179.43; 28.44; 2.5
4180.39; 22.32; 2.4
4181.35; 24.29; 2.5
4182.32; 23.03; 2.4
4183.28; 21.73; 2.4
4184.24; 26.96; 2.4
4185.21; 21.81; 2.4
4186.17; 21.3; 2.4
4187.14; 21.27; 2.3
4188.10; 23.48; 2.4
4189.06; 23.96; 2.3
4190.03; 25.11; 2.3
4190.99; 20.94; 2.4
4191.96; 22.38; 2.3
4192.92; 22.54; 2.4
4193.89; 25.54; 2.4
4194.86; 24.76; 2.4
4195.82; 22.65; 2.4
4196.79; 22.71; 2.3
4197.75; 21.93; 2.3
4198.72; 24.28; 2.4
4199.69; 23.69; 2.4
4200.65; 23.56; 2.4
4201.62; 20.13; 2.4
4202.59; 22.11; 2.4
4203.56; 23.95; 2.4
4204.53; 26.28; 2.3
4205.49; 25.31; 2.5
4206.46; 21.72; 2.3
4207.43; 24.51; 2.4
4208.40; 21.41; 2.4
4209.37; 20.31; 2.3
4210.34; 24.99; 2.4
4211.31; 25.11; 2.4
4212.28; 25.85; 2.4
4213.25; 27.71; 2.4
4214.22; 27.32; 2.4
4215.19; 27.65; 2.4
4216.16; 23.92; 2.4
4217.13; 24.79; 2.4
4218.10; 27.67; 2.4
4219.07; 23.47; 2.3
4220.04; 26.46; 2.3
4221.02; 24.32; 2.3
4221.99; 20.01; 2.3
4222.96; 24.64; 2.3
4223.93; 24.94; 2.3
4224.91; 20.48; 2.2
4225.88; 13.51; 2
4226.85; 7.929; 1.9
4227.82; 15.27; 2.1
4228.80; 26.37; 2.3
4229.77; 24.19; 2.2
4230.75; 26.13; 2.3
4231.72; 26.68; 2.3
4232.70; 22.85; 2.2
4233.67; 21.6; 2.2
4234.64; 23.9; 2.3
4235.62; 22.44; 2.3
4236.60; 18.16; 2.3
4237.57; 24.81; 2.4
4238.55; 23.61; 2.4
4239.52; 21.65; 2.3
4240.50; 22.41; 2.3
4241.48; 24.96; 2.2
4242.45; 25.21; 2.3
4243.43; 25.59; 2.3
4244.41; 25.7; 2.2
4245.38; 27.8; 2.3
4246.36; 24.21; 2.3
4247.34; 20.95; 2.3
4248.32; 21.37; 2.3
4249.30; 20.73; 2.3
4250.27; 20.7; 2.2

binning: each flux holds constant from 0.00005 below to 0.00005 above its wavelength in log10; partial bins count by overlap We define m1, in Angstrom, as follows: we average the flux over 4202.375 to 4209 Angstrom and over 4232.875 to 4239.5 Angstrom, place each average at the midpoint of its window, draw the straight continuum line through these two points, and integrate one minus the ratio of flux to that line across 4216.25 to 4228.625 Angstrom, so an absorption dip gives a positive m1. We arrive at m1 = 0.88 Angstrom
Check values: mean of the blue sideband 23.6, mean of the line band 21.3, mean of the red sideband 22.4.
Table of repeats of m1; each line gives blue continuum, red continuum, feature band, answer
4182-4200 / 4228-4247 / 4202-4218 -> -0.8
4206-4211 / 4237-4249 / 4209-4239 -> 0.1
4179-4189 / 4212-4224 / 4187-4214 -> 0.9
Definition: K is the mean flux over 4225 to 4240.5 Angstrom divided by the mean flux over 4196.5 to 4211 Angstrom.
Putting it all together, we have 0.92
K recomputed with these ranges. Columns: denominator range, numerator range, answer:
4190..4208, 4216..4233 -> 0.96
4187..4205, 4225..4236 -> 0.90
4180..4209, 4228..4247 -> 1.03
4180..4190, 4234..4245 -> 1.02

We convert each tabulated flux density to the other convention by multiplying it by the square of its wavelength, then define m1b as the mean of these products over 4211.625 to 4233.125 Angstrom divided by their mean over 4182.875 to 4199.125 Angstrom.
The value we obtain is 1.02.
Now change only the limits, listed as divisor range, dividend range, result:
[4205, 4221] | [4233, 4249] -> 0.95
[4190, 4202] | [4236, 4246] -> 1.06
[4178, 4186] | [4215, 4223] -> 1.03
